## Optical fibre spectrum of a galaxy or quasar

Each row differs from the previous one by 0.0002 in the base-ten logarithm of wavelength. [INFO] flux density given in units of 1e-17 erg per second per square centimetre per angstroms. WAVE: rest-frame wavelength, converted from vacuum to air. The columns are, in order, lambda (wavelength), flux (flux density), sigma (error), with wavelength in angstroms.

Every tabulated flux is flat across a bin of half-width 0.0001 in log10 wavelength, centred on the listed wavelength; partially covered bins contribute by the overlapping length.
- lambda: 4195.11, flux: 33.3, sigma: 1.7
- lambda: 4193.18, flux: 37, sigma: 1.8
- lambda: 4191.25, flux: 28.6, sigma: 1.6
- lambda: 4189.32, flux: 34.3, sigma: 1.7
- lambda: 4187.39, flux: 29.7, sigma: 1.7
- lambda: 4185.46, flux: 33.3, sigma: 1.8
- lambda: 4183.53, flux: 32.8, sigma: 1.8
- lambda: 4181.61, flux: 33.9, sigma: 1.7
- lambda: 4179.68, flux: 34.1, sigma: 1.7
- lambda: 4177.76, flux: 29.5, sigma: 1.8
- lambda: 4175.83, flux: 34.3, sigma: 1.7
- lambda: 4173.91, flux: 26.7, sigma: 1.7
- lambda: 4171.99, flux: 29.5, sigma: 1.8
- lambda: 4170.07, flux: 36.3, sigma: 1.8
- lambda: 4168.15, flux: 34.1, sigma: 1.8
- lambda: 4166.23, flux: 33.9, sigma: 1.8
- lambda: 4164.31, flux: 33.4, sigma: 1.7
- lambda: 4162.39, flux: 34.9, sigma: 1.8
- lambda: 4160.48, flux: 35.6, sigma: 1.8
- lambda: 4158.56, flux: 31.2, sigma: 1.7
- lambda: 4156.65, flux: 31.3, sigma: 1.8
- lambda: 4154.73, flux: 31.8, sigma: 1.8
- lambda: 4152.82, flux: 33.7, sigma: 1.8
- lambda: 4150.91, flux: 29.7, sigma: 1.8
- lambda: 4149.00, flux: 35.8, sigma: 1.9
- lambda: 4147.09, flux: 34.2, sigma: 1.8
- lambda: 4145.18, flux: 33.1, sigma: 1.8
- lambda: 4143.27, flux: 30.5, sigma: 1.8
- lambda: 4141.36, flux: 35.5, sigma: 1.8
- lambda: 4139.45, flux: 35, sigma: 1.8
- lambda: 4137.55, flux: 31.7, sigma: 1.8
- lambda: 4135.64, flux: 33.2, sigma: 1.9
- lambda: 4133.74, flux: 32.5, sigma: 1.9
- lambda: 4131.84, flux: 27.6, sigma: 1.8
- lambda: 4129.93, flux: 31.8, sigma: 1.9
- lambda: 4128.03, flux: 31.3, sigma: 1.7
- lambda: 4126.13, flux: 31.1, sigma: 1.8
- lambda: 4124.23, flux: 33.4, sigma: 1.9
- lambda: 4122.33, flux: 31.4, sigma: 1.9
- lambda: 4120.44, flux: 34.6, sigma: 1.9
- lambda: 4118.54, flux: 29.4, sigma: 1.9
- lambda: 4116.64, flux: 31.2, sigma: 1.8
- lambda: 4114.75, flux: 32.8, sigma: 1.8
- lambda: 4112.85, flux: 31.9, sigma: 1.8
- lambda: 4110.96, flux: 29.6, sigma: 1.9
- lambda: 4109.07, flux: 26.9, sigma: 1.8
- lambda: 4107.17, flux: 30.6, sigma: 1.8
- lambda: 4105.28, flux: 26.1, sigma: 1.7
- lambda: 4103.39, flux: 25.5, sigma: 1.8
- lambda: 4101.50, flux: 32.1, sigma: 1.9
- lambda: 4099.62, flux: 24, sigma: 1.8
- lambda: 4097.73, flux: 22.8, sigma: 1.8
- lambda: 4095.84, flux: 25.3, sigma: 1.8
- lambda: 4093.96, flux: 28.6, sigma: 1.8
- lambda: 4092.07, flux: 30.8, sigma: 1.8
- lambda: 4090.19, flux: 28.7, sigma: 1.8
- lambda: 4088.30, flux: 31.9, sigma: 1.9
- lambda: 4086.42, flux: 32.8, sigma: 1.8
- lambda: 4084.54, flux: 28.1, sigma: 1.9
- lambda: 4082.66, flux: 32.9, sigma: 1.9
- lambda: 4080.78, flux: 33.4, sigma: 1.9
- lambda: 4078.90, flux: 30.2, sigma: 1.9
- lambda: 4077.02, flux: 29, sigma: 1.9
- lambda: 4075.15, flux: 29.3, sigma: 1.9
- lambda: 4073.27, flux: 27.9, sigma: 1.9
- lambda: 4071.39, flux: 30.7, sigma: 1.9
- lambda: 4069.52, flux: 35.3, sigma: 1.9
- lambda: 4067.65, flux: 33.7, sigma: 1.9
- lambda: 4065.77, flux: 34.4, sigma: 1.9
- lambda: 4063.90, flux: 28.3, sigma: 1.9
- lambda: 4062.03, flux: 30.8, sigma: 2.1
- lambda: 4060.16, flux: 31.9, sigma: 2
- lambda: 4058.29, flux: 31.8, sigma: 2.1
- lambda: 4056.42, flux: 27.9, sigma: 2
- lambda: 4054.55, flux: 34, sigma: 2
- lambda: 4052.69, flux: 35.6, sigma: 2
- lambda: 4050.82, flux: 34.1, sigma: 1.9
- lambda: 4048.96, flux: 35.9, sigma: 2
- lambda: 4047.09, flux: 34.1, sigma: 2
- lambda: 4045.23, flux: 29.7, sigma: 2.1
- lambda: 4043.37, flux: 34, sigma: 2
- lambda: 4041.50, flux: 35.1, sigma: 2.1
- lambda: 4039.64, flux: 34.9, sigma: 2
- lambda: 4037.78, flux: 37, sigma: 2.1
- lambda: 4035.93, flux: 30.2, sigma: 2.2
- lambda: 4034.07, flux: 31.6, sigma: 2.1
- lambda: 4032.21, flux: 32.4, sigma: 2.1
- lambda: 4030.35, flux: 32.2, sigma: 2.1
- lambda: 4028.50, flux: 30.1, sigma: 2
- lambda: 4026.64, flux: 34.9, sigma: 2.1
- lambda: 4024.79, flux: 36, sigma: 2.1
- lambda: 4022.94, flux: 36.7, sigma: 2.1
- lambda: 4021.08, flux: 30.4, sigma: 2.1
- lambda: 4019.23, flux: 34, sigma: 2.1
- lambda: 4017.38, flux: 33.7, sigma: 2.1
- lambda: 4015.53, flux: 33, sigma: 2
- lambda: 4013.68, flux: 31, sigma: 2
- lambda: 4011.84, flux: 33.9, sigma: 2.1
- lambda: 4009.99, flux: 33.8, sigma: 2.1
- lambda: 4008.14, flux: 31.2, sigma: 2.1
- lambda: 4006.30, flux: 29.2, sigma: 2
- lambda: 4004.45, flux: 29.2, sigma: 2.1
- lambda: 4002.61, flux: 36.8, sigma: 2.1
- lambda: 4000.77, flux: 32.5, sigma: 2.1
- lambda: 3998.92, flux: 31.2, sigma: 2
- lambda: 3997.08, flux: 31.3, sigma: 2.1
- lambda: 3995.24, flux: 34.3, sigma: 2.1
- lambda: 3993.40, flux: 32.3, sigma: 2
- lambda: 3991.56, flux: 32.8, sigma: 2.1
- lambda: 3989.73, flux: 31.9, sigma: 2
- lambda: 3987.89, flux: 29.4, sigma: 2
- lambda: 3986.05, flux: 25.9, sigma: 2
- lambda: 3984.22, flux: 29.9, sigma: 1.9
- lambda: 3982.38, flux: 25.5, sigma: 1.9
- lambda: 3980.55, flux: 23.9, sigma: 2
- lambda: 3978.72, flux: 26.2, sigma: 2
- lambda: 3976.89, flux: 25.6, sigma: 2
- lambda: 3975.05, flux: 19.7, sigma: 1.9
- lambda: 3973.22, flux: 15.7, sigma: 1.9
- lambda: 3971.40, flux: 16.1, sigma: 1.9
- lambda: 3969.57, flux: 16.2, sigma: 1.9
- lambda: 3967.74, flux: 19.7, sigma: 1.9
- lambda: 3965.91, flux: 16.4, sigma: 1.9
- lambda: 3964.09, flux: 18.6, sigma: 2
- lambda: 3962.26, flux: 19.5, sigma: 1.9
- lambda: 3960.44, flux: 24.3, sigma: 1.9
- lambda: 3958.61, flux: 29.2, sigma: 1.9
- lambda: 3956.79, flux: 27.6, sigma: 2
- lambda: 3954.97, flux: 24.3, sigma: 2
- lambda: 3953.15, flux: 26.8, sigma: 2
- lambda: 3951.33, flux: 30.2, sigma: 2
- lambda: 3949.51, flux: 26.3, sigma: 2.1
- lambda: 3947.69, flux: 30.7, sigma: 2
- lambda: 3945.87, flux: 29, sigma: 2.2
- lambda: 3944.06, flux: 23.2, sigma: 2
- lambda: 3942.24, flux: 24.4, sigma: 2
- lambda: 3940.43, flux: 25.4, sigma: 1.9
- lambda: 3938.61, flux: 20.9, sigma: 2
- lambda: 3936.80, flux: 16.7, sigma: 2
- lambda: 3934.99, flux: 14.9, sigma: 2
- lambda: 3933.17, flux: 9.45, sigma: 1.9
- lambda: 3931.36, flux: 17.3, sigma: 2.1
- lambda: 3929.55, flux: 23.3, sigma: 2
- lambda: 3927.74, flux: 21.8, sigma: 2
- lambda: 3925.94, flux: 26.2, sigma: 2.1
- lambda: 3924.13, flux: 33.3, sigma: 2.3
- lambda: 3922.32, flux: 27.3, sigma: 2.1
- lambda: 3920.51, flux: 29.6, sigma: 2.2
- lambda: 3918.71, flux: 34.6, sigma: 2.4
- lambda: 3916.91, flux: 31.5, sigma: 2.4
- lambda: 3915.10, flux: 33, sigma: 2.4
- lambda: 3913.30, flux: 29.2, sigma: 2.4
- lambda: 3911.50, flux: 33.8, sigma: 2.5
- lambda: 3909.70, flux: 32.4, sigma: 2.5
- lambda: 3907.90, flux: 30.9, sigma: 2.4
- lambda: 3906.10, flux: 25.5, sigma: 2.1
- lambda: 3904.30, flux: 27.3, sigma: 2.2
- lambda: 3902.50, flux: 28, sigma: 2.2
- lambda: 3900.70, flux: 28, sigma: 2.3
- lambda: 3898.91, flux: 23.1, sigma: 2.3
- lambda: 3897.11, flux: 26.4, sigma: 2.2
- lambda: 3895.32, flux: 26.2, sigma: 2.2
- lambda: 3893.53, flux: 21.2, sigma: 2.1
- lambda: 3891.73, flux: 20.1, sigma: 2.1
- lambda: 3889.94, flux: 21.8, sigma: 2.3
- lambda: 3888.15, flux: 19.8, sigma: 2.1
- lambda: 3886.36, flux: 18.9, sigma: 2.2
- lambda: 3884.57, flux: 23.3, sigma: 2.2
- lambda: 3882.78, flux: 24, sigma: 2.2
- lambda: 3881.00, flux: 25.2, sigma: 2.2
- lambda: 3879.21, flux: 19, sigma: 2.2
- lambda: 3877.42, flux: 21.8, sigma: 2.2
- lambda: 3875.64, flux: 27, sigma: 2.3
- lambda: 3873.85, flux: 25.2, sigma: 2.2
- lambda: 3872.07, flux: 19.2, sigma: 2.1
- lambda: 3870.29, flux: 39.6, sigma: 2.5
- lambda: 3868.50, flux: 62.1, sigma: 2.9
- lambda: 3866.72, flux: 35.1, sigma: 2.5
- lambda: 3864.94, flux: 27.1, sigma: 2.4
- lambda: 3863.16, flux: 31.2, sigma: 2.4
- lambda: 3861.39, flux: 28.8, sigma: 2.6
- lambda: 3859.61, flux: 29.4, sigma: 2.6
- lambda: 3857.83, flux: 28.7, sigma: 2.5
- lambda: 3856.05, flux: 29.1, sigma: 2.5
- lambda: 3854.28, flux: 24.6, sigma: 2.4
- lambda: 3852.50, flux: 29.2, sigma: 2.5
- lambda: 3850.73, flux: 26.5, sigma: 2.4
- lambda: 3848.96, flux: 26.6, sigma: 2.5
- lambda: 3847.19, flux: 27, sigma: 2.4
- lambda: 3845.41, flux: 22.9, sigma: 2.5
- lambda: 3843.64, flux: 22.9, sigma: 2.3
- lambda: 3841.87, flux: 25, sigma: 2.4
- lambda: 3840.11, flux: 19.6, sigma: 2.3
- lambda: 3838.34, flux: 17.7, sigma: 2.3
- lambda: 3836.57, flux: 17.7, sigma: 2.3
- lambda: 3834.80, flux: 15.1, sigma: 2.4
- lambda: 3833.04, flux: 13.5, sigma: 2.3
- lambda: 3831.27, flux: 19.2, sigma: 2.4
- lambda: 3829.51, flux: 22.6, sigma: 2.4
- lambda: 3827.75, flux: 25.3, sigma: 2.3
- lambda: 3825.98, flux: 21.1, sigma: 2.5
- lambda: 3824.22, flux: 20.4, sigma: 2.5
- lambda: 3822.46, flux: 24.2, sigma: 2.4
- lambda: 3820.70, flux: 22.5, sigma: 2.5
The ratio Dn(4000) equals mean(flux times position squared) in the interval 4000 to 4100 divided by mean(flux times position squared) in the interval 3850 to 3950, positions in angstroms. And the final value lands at 1.29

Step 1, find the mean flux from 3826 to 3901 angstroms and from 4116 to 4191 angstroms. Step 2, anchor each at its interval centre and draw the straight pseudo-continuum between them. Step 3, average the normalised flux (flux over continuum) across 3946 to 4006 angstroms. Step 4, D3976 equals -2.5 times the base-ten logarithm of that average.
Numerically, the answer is 0.07 mag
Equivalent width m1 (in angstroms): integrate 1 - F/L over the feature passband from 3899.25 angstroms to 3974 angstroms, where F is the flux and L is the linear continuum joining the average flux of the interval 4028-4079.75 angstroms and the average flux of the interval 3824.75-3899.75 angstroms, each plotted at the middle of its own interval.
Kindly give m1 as 7.7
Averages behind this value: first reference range 25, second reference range 32.2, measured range 24.8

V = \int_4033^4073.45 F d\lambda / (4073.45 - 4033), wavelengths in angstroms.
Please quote 32.8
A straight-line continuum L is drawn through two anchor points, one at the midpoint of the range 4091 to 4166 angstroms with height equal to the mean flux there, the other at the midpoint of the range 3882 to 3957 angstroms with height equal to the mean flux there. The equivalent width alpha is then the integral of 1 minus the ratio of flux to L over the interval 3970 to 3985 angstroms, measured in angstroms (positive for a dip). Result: 2.5 angstroms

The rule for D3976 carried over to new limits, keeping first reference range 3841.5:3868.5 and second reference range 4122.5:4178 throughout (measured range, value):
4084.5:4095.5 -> 0.060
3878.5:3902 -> 0.262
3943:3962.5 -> 0.128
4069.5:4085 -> 0.036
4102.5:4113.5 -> 0.131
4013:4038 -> -0.070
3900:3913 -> 0.001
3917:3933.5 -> 0.159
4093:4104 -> 0.204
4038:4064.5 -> -0.055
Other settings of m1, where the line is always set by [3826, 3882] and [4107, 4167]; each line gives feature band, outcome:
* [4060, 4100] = 1.09 angstroms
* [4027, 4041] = -1.35 angstroms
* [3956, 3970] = 3.33 angstroms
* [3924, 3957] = 5.16 angstroms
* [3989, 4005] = -1.92 angstroms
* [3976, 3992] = 0.58 angstroms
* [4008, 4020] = -1.46 angstroms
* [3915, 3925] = -1.49 angstroms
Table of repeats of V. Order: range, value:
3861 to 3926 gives 28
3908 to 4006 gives 26.1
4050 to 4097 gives 31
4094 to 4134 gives 29.6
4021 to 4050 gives 33.5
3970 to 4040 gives 30.3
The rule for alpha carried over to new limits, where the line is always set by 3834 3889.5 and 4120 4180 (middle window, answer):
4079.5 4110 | 2.4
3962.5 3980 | 5.6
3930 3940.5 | 4.0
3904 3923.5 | -2.4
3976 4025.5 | -3.3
